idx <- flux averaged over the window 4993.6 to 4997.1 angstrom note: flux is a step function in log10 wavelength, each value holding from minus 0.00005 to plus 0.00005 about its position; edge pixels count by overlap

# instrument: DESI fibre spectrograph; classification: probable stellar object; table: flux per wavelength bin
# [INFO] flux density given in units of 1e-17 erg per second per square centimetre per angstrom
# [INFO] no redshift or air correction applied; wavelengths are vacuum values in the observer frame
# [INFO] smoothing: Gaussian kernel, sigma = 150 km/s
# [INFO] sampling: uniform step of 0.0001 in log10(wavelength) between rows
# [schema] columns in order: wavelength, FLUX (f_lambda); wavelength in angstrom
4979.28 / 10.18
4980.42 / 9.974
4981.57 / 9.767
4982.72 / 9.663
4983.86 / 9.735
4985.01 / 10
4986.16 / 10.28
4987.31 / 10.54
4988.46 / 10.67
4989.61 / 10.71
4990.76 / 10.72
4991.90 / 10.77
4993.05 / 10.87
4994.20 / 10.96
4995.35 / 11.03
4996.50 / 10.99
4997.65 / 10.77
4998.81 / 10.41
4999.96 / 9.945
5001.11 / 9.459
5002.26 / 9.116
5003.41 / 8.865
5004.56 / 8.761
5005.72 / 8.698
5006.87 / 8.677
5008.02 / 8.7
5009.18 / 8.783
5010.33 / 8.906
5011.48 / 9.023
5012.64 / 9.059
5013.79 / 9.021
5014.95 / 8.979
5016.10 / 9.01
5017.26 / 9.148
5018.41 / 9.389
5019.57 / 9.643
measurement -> 11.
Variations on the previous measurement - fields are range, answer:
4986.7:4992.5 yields 10.7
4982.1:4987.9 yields 10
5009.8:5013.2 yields 8.99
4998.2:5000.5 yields 10.2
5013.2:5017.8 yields 9.04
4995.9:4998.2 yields 10.9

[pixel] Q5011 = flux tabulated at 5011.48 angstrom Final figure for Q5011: 9.023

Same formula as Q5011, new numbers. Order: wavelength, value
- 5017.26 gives 9.148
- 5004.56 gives 8.761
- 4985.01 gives 10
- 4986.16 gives 10.28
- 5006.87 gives 8.677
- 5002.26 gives 9.116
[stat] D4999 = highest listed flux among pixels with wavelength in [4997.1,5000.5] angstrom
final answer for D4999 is 10.77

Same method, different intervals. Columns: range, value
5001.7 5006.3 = 9.116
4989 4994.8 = 10.96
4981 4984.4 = 9.767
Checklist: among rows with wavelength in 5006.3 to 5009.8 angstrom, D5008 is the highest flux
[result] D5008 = 8.783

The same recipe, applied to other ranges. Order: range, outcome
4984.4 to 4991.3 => 10.72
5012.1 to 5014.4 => 9.059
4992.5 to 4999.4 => 11.03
